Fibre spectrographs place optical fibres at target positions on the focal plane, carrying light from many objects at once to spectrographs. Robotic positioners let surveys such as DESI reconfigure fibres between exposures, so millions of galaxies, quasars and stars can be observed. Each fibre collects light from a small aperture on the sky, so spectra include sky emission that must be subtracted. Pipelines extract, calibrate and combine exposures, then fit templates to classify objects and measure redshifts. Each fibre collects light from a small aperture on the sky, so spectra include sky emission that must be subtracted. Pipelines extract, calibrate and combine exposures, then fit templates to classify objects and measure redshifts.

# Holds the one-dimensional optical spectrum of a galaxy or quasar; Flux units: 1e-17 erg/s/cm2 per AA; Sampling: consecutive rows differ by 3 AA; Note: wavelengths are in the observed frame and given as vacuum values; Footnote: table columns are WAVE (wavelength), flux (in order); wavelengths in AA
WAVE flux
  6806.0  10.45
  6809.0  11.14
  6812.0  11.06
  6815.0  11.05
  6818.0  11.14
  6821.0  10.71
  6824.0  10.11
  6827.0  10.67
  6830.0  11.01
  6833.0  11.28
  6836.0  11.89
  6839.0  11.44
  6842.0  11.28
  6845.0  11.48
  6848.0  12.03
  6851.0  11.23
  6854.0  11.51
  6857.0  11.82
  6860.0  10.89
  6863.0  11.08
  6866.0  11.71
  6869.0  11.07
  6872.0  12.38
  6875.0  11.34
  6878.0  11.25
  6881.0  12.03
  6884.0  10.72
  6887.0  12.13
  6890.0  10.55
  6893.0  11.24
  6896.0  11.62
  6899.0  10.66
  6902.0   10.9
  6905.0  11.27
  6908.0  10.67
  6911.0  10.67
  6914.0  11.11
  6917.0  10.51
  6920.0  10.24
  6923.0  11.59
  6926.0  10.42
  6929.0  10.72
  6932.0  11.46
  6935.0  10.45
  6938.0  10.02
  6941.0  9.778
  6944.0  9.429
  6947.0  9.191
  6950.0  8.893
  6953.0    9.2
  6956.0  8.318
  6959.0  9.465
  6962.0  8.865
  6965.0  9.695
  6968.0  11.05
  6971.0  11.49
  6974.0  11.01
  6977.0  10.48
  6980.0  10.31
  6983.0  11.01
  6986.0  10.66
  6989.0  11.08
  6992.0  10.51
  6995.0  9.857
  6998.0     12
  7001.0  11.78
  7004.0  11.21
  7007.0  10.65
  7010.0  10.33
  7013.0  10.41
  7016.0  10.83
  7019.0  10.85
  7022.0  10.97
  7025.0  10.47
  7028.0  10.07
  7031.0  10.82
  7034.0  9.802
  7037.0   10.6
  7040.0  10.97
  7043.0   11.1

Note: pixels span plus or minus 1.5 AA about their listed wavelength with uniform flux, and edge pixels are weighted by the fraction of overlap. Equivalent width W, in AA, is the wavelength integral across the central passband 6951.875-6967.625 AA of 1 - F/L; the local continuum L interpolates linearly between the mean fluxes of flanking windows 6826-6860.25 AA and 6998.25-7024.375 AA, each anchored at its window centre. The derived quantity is 2.6 AA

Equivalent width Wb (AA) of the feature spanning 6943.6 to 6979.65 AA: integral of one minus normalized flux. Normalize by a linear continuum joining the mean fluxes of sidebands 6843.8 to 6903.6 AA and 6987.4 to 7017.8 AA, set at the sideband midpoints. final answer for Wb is 4.1 AA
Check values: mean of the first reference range 11.4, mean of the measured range 9.78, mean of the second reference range 10.9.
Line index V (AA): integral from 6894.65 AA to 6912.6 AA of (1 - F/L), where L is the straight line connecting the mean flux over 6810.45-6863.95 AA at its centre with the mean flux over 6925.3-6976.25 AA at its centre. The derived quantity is -0.82 AA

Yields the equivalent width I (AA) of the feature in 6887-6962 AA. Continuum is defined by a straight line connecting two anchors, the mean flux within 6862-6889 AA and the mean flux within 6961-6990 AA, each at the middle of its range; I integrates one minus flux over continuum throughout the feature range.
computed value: 4.84 AA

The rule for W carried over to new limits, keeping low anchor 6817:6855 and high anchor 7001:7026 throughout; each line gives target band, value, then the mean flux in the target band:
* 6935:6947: 1.31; 9.76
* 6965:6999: 0.21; 10.8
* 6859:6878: -0.48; 11.4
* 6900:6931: 0.57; 10.8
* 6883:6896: -0.17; 11.2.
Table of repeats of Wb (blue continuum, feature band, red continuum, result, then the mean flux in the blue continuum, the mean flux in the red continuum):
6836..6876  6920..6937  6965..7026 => 0.5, 11.5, 10.8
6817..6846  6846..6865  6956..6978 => -0.9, 11.1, 10.2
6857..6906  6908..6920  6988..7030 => 0.5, 11.3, 10.8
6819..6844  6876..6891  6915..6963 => -1.2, 11.1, 9.93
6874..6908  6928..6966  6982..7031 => 4.7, 11.2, 10.8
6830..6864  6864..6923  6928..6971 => -2.6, 11.4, 9.8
